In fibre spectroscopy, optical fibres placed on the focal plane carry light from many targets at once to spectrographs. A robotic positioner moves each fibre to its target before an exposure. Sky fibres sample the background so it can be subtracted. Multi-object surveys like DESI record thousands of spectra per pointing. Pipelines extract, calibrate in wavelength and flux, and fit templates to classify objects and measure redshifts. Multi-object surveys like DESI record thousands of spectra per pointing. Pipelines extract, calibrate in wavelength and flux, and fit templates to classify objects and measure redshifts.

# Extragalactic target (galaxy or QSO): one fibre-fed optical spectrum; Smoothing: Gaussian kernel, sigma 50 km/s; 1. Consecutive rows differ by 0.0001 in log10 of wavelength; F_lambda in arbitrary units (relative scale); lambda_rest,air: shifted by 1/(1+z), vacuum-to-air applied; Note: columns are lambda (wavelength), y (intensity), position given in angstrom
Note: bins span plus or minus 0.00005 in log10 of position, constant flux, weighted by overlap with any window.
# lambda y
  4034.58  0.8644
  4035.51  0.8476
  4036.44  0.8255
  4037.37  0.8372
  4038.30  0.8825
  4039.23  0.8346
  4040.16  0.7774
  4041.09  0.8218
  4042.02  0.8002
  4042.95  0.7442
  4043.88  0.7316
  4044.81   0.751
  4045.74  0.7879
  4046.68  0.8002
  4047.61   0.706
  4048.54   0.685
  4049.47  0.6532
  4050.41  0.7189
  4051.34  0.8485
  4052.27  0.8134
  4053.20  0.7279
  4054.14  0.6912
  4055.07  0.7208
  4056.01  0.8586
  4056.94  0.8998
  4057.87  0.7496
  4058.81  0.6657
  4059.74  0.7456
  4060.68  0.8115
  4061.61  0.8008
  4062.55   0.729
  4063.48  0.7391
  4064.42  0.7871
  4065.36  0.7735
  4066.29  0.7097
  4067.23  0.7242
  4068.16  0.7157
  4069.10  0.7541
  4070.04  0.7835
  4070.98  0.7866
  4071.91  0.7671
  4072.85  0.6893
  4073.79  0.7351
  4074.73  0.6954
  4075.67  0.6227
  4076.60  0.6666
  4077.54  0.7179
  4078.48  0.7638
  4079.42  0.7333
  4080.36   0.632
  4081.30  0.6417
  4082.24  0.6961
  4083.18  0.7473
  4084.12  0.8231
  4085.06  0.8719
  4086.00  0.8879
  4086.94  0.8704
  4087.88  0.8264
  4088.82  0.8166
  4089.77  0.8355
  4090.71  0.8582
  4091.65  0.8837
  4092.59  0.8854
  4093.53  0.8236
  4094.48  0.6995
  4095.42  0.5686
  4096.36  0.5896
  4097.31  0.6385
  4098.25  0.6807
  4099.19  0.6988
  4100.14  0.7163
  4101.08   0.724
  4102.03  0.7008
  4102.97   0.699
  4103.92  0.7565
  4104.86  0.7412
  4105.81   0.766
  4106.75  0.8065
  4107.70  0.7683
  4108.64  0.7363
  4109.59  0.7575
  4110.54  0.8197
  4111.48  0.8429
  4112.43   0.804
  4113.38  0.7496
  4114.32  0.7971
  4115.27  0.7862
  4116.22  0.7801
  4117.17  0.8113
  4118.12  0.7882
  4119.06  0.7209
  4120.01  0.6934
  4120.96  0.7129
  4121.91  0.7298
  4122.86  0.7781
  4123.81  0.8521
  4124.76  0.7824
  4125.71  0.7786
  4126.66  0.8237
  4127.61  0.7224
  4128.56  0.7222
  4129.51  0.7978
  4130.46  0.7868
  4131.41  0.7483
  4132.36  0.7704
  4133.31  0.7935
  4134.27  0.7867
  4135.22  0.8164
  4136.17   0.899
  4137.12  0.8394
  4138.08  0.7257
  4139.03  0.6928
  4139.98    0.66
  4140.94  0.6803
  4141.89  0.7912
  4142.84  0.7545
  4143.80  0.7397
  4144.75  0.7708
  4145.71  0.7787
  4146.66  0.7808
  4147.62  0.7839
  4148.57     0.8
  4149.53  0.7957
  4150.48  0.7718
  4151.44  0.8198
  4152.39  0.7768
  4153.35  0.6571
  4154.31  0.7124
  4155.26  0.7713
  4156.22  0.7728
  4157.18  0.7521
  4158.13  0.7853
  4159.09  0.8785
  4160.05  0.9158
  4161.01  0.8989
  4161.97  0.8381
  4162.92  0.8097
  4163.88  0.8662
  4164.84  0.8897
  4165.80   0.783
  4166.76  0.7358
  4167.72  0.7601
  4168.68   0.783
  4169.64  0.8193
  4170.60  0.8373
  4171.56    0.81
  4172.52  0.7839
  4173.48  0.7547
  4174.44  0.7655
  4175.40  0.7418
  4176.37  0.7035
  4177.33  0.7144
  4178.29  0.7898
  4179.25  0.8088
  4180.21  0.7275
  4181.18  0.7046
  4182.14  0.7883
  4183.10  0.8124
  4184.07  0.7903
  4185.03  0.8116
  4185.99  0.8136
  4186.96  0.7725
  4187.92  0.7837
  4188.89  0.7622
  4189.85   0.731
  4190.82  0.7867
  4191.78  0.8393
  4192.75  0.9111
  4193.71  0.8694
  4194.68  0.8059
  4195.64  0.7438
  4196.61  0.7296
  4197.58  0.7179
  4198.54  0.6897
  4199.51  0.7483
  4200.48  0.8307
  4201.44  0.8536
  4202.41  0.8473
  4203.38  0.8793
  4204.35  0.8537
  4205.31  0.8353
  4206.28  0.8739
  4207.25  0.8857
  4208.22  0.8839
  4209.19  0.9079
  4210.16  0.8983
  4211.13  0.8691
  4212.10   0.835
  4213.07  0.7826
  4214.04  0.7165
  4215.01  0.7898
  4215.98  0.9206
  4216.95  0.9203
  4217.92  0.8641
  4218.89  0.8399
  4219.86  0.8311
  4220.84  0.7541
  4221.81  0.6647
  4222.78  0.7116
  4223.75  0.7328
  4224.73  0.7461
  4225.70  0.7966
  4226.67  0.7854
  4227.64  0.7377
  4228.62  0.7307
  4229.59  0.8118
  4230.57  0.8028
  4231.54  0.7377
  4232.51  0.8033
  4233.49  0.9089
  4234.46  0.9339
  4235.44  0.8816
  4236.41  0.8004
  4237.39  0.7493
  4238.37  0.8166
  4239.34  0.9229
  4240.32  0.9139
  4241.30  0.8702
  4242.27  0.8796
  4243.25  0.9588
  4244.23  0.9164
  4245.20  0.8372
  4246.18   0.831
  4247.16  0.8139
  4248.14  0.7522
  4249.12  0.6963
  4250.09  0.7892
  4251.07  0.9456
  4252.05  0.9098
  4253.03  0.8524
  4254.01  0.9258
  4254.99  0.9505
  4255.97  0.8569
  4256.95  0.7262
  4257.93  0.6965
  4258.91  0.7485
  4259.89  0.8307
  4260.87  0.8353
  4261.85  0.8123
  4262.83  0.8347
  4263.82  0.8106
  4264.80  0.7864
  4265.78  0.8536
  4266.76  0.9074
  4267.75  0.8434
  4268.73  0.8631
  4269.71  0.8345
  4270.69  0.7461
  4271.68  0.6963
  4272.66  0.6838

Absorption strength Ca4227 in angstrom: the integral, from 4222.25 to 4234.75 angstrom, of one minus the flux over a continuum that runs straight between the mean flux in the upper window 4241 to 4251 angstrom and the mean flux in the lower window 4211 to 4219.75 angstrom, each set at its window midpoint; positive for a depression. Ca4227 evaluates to 0.8 angstrom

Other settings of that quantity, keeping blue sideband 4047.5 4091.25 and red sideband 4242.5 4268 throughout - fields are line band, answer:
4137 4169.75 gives 0.43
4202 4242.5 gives -0.25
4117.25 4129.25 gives 0.28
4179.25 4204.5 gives 0.51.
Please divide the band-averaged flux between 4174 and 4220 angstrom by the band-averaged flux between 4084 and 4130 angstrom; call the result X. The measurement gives 1.05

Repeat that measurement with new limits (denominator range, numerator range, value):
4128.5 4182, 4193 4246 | 1.06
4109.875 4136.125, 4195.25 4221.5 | 1.06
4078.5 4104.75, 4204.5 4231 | 1.08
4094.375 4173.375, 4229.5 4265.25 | 1.09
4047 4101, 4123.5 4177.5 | 1.04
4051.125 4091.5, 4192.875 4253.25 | 1.08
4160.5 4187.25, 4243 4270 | 1.06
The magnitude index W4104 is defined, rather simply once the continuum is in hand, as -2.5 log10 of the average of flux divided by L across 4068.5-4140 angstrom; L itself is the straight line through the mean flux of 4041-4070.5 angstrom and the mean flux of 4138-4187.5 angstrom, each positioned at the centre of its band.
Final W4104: 0.01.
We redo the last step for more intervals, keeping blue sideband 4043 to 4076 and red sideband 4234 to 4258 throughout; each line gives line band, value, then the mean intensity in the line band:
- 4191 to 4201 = 0.05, 0.789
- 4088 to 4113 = 0.02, 0.755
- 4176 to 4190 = 0.06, 0.769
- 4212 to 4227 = 0.06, 0.792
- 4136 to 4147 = 0.05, 0.755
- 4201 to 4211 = -0.05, 0.871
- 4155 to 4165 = -0.04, 0.834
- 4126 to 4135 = 0.02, 0.774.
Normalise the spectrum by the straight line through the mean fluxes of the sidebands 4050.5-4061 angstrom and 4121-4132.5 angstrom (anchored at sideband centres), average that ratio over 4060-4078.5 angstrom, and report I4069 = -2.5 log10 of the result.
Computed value 0.050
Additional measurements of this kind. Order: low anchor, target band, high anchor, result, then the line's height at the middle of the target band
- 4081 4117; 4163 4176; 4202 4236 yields 0.01 mag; 0.799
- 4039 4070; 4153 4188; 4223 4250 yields 0.01 mag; 0.798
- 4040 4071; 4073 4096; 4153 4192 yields 0.01 mag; 0.766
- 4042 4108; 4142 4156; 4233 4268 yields 0.03 mag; 0.79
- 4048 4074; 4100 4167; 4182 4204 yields 0.00 mag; 0.777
